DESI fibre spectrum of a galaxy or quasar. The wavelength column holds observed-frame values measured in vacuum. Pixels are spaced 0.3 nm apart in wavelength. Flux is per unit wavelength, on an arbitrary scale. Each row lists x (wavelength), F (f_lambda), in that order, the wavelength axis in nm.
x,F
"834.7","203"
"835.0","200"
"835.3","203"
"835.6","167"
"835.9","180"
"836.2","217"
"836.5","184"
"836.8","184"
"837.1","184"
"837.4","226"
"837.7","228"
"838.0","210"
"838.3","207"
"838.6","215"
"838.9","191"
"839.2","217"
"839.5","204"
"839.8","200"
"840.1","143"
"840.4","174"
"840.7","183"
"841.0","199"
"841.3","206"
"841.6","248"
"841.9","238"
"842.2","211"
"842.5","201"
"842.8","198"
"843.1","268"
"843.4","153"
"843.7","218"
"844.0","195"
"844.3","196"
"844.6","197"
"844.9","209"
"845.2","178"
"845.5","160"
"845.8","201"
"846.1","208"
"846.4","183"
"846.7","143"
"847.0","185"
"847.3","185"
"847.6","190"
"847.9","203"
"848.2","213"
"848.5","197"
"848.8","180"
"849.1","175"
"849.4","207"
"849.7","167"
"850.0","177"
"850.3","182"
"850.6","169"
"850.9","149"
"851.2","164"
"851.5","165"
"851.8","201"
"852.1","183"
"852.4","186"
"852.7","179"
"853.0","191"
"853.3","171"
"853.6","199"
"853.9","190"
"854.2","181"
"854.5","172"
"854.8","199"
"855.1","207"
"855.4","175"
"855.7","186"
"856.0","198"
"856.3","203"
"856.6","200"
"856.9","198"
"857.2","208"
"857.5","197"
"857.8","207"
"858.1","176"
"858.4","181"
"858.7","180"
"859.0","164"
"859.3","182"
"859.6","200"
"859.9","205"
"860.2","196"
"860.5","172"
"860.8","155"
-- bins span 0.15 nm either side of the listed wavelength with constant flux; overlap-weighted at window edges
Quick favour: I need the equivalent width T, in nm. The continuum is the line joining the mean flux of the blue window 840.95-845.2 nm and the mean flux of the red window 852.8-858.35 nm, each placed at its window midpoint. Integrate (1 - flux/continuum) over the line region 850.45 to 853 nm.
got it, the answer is 0.28 nm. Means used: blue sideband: 209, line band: 175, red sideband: 192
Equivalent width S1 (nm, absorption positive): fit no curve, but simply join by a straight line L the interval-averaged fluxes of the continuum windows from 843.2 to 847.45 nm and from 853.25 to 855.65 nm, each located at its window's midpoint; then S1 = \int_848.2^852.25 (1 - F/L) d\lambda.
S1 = 0.17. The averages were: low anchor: 187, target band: 179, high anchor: 187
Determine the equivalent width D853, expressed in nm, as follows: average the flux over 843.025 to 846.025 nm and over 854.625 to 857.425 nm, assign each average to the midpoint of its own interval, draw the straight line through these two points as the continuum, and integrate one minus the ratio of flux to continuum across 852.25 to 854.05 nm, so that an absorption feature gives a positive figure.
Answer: 0.10 nm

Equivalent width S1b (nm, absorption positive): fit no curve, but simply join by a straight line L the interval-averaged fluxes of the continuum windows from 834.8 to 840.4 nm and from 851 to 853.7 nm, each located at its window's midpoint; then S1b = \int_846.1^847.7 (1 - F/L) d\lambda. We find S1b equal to 0.06 nm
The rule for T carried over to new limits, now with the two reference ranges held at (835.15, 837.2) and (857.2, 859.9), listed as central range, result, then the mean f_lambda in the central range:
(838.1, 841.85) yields -0.23 nm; 200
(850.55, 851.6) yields 0.15 nm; 161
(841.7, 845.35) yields -0.34 nm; 206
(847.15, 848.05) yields -0.02 nm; 193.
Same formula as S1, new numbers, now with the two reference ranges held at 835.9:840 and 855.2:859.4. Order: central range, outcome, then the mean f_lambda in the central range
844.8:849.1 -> 0.211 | 188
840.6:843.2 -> -0.206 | 217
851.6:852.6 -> 0.028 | 188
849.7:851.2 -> 0.202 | 168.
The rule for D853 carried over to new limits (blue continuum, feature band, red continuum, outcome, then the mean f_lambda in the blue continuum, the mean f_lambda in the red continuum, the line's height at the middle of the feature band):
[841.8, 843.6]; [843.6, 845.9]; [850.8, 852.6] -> 0.11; 211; 176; 203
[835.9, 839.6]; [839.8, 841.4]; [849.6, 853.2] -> 0.13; 205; 176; 199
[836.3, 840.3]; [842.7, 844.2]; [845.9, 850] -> -0.10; 199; 187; 193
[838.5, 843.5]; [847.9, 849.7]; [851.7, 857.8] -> 0.03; 203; 192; 197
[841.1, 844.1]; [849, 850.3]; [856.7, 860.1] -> 0.14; 214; 191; 204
